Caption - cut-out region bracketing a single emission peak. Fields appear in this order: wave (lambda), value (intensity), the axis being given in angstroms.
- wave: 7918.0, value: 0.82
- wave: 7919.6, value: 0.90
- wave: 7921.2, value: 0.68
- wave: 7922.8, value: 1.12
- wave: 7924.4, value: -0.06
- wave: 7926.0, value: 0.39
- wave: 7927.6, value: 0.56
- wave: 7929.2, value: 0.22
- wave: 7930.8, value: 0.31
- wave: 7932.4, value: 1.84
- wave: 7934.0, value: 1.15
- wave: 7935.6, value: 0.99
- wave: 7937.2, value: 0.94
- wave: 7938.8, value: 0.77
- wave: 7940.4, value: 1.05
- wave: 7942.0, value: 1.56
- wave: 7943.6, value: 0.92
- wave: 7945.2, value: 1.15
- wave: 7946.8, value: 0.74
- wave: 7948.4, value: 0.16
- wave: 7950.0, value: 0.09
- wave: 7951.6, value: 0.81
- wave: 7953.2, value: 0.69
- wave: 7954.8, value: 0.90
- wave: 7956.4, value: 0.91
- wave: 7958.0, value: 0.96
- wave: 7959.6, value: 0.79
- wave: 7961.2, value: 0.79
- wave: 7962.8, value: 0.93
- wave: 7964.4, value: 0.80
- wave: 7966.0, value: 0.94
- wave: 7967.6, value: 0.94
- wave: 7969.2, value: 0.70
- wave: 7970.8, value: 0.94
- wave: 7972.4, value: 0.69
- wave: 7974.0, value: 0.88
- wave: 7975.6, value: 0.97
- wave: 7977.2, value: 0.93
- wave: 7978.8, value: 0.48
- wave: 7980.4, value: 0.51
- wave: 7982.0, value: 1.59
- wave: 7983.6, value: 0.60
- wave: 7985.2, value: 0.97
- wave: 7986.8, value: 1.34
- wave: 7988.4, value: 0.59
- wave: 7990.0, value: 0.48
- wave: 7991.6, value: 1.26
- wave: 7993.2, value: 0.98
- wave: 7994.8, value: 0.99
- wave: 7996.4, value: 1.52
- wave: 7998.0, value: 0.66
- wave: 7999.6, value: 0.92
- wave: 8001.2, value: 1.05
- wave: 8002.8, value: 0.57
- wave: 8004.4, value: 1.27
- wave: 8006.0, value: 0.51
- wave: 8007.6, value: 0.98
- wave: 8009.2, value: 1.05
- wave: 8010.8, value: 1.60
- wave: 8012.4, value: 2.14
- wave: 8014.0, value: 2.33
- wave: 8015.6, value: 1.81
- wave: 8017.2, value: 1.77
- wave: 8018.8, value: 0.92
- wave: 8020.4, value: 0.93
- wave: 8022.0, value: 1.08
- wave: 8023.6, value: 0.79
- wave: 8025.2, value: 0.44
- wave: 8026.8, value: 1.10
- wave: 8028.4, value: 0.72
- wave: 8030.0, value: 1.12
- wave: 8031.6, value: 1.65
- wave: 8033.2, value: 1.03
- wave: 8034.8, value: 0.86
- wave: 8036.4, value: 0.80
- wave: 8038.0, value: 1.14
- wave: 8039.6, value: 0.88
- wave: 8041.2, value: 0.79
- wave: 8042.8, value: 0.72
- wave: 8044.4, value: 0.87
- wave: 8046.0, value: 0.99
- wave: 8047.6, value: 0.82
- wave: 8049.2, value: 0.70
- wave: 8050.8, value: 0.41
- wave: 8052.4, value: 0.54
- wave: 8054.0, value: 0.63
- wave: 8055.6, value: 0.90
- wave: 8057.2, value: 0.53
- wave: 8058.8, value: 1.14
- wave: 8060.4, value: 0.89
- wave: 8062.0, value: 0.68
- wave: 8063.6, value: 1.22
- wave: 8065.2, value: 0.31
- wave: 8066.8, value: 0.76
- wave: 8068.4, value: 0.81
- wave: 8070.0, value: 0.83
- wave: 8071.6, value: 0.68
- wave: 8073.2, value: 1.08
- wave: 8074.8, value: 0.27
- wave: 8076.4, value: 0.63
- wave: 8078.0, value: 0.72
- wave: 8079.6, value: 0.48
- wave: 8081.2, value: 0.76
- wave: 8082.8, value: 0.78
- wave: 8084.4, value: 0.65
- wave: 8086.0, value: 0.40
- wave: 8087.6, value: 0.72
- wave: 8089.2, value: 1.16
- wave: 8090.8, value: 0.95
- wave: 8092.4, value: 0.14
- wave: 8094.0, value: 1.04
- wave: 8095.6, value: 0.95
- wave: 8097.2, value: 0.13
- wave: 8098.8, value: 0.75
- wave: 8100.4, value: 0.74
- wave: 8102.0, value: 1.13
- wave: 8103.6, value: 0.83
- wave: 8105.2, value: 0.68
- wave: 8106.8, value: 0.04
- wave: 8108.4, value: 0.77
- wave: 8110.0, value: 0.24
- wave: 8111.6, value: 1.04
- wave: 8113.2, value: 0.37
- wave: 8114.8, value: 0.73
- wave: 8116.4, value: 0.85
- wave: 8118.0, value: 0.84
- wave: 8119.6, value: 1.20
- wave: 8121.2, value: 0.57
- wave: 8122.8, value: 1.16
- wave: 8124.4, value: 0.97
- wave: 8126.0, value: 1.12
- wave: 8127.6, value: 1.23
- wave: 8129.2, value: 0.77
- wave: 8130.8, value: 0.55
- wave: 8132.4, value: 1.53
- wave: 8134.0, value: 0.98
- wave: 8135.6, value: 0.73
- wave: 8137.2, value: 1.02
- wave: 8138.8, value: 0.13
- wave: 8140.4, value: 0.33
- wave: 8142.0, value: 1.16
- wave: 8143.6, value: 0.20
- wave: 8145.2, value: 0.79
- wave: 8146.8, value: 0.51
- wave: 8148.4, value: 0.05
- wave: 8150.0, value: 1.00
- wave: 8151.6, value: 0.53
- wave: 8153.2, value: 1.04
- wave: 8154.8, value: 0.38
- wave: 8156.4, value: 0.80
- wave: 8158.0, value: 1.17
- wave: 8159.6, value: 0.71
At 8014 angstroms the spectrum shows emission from [S II] 6716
